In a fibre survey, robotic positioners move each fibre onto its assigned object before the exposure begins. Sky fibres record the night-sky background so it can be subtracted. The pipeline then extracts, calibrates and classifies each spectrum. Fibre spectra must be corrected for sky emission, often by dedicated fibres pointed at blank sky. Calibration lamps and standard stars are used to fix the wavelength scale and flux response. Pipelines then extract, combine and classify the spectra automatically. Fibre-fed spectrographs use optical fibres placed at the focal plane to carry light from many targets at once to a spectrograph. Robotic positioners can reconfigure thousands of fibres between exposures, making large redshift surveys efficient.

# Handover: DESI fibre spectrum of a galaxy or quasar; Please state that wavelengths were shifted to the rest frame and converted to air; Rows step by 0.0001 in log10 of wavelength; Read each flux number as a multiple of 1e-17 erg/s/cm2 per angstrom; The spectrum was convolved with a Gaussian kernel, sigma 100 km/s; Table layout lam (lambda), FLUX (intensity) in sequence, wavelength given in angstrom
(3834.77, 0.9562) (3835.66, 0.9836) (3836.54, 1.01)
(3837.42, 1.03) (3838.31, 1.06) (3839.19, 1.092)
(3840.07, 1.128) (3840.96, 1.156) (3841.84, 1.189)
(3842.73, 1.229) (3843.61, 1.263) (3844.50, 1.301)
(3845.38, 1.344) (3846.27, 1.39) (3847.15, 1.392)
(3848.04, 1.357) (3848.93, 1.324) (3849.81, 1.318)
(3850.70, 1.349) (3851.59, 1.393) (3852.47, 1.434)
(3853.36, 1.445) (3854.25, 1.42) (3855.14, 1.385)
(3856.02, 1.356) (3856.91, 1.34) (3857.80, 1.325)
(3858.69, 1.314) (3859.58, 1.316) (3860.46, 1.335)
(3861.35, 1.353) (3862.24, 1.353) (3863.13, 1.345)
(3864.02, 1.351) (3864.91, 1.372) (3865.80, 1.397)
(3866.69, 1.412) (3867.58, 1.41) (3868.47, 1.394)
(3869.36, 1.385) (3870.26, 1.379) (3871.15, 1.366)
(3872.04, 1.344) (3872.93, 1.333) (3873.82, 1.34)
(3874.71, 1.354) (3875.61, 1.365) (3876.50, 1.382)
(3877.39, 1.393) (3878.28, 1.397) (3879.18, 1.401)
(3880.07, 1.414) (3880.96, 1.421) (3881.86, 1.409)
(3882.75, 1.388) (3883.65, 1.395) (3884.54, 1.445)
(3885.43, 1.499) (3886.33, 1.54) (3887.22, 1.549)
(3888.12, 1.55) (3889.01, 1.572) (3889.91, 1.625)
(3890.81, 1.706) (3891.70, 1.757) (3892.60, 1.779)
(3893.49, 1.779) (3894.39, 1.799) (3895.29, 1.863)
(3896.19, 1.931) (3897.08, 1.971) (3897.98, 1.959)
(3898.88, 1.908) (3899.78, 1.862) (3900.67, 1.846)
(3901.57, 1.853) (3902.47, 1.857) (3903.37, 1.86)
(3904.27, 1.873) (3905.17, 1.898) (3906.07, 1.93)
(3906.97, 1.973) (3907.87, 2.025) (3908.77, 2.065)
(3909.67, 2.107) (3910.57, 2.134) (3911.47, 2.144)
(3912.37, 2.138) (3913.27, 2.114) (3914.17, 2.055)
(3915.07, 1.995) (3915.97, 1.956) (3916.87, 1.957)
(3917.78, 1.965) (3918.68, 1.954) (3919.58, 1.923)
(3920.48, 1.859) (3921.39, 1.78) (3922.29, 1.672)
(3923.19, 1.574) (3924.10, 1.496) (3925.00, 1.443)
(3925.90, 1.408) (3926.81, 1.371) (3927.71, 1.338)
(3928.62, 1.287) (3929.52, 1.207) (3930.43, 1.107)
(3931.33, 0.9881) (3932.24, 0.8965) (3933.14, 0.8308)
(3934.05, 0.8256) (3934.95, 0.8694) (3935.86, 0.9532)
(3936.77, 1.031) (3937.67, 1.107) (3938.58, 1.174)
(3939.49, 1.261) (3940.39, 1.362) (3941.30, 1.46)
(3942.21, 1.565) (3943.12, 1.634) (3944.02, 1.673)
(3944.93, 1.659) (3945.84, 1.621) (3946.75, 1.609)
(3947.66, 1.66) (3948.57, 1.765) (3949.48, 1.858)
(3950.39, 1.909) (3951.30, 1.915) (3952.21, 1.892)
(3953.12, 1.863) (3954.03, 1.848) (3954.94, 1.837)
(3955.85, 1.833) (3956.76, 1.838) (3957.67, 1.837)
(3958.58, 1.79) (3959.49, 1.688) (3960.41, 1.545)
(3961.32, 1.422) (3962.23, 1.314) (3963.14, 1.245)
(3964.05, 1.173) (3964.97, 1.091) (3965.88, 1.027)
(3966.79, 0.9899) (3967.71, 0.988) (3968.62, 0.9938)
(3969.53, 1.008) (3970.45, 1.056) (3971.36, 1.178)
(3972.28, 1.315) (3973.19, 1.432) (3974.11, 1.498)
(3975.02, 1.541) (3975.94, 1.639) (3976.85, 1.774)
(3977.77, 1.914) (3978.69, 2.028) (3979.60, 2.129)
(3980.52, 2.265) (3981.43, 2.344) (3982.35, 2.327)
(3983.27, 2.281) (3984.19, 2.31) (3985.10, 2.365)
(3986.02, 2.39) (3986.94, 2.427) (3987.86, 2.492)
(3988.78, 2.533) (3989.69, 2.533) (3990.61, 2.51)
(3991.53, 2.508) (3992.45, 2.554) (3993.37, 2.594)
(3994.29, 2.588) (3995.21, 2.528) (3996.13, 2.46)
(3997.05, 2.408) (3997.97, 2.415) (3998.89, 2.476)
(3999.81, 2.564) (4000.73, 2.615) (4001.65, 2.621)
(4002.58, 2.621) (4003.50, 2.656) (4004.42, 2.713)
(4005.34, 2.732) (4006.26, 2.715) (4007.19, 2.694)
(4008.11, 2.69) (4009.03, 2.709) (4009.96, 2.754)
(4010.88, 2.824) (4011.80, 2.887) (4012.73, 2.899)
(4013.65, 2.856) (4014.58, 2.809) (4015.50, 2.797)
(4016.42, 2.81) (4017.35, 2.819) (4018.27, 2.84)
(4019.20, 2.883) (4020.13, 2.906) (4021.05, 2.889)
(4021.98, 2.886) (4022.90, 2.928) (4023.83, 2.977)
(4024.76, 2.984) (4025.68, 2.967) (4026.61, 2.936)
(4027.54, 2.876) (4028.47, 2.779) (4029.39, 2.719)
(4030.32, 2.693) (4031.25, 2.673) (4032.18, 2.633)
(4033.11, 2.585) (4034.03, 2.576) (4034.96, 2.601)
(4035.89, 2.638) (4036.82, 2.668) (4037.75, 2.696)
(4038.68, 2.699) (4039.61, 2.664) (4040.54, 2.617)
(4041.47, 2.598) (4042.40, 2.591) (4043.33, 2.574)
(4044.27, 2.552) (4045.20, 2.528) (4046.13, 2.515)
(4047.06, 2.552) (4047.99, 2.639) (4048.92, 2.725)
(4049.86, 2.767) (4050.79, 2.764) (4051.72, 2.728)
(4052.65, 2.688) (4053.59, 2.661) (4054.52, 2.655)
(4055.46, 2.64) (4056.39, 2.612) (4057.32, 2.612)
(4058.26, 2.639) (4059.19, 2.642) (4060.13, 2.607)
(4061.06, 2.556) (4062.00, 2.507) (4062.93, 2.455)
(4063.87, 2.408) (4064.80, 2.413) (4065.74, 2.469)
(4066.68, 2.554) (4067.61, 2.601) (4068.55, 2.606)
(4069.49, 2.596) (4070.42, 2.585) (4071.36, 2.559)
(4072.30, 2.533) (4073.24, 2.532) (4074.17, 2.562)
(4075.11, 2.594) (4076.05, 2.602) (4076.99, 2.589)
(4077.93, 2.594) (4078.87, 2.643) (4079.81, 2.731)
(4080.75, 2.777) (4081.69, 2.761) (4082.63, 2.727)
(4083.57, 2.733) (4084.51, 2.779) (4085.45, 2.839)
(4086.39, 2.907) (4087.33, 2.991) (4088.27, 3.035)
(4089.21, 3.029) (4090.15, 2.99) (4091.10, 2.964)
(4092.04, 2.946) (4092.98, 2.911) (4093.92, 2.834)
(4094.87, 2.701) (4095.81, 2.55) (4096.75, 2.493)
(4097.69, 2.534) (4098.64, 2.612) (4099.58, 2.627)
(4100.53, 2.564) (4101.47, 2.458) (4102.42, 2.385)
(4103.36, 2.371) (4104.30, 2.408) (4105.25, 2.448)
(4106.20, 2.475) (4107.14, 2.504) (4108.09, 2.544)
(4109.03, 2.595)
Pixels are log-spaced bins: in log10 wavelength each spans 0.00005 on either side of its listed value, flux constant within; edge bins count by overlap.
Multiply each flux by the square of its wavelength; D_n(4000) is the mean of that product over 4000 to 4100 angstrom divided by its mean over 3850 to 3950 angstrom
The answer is 1.88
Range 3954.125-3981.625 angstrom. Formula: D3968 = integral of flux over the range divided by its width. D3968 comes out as 1.52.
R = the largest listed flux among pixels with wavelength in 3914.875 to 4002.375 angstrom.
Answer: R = 2.621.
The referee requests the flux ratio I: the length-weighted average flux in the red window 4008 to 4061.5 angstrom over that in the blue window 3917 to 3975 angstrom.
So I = 1.89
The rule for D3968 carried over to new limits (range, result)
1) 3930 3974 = 1.4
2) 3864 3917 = 1.68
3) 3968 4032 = 2.44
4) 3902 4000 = 1.76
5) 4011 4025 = 2.87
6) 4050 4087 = 2.63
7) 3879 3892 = 1.51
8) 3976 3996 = 2.34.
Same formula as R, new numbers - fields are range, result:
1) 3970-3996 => 2.594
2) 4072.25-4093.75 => 3.035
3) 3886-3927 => 2.144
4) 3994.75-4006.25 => 2.732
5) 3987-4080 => 2.984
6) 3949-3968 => 1.915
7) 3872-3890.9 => 1.706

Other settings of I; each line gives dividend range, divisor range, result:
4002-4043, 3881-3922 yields 1.51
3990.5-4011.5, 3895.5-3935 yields 1.52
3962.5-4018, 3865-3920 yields 1.30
